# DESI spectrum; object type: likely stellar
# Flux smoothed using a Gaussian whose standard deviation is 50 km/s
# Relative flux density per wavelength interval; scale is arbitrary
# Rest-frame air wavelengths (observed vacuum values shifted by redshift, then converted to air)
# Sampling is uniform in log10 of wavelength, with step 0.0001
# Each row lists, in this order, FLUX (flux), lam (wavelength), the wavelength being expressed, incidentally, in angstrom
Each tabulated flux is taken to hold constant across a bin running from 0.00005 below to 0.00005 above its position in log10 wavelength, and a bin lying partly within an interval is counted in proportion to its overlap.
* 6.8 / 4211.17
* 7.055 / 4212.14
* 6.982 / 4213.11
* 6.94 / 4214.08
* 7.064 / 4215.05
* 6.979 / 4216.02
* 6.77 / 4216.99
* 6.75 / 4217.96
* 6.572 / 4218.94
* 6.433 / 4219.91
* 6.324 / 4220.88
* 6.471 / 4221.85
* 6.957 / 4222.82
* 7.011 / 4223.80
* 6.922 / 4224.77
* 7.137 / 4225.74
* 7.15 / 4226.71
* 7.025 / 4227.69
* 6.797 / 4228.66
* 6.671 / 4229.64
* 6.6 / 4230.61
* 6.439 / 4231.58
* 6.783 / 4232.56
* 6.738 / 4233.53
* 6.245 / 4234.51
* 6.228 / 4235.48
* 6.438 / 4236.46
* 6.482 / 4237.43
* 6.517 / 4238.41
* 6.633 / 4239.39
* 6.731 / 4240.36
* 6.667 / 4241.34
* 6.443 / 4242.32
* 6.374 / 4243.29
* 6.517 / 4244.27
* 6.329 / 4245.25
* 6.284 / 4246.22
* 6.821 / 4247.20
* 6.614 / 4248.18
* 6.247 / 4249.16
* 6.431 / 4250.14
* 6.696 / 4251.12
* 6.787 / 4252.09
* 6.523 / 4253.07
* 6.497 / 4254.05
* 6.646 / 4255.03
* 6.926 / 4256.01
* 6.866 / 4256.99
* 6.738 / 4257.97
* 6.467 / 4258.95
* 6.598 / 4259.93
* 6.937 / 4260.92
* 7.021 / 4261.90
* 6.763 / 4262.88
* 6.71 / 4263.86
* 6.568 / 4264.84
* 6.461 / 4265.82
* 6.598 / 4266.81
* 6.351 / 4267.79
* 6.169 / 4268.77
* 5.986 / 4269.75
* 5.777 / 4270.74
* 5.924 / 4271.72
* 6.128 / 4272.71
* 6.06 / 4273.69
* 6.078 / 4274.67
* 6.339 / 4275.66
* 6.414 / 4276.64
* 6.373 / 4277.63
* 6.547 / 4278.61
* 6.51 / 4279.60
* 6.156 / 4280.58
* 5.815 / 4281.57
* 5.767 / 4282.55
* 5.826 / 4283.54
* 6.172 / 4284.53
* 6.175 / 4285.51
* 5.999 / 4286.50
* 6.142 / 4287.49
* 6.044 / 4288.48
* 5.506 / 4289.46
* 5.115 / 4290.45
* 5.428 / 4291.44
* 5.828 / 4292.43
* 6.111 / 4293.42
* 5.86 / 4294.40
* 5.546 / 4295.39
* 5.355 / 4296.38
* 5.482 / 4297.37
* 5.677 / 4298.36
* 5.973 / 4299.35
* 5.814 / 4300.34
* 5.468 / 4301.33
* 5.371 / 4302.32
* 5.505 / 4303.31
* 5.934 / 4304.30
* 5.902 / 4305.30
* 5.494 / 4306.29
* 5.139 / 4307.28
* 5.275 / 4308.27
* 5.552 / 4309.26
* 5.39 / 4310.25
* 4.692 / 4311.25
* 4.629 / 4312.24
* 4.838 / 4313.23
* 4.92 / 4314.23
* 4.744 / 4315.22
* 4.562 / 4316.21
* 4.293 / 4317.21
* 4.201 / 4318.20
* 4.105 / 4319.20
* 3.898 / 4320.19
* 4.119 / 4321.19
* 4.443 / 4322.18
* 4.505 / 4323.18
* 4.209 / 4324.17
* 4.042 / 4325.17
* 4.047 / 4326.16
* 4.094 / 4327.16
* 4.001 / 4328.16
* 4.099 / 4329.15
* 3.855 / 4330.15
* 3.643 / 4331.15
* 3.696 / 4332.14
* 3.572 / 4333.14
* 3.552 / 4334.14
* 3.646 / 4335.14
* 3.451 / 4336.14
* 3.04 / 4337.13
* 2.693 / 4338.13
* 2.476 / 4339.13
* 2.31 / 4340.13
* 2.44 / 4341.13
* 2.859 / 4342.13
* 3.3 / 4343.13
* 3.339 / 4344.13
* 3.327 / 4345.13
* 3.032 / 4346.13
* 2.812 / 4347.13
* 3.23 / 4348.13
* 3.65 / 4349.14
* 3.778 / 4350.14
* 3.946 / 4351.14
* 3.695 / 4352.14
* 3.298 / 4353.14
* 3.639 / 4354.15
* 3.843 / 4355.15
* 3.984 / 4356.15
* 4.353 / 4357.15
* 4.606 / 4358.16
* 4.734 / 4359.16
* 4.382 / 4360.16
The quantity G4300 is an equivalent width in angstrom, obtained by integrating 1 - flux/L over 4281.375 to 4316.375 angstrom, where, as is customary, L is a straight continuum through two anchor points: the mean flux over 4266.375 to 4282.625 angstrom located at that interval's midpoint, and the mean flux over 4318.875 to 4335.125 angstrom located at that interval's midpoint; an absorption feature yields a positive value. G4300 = -2.58 angstrom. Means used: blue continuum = 6.19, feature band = 5.54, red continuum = 3.98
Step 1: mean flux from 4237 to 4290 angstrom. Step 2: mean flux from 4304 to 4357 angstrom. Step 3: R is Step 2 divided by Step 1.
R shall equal 0.6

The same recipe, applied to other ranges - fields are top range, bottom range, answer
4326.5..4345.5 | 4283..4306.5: 0.58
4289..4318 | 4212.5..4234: 0.79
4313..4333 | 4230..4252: 0.64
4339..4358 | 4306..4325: 0.72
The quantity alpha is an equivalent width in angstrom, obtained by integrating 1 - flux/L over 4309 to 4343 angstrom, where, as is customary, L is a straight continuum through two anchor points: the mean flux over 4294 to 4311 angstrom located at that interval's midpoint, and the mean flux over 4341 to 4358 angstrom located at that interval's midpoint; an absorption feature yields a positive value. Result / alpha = 4.6 angstrom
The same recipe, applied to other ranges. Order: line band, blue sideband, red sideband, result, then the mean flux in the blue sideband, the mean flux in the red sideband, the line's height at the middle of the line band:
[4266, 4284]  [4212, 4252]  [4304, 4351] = -2.3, 6.66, 4.01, 5.47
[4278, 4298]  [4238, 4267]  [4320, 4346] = -2.3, 6.61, 3.55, 5.26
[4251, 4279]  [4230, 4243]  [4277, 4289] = -0.8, 6.54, 6.13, 6.29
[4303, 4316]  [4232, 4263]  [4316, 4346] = -2.4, 6.59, 3.64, 4.4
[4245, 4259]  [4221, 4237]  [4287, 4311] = -0.5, 6.72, 5.61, 6.35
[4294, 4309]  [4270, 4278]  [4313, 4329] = -1.6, 6.12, 4.3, 5.06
